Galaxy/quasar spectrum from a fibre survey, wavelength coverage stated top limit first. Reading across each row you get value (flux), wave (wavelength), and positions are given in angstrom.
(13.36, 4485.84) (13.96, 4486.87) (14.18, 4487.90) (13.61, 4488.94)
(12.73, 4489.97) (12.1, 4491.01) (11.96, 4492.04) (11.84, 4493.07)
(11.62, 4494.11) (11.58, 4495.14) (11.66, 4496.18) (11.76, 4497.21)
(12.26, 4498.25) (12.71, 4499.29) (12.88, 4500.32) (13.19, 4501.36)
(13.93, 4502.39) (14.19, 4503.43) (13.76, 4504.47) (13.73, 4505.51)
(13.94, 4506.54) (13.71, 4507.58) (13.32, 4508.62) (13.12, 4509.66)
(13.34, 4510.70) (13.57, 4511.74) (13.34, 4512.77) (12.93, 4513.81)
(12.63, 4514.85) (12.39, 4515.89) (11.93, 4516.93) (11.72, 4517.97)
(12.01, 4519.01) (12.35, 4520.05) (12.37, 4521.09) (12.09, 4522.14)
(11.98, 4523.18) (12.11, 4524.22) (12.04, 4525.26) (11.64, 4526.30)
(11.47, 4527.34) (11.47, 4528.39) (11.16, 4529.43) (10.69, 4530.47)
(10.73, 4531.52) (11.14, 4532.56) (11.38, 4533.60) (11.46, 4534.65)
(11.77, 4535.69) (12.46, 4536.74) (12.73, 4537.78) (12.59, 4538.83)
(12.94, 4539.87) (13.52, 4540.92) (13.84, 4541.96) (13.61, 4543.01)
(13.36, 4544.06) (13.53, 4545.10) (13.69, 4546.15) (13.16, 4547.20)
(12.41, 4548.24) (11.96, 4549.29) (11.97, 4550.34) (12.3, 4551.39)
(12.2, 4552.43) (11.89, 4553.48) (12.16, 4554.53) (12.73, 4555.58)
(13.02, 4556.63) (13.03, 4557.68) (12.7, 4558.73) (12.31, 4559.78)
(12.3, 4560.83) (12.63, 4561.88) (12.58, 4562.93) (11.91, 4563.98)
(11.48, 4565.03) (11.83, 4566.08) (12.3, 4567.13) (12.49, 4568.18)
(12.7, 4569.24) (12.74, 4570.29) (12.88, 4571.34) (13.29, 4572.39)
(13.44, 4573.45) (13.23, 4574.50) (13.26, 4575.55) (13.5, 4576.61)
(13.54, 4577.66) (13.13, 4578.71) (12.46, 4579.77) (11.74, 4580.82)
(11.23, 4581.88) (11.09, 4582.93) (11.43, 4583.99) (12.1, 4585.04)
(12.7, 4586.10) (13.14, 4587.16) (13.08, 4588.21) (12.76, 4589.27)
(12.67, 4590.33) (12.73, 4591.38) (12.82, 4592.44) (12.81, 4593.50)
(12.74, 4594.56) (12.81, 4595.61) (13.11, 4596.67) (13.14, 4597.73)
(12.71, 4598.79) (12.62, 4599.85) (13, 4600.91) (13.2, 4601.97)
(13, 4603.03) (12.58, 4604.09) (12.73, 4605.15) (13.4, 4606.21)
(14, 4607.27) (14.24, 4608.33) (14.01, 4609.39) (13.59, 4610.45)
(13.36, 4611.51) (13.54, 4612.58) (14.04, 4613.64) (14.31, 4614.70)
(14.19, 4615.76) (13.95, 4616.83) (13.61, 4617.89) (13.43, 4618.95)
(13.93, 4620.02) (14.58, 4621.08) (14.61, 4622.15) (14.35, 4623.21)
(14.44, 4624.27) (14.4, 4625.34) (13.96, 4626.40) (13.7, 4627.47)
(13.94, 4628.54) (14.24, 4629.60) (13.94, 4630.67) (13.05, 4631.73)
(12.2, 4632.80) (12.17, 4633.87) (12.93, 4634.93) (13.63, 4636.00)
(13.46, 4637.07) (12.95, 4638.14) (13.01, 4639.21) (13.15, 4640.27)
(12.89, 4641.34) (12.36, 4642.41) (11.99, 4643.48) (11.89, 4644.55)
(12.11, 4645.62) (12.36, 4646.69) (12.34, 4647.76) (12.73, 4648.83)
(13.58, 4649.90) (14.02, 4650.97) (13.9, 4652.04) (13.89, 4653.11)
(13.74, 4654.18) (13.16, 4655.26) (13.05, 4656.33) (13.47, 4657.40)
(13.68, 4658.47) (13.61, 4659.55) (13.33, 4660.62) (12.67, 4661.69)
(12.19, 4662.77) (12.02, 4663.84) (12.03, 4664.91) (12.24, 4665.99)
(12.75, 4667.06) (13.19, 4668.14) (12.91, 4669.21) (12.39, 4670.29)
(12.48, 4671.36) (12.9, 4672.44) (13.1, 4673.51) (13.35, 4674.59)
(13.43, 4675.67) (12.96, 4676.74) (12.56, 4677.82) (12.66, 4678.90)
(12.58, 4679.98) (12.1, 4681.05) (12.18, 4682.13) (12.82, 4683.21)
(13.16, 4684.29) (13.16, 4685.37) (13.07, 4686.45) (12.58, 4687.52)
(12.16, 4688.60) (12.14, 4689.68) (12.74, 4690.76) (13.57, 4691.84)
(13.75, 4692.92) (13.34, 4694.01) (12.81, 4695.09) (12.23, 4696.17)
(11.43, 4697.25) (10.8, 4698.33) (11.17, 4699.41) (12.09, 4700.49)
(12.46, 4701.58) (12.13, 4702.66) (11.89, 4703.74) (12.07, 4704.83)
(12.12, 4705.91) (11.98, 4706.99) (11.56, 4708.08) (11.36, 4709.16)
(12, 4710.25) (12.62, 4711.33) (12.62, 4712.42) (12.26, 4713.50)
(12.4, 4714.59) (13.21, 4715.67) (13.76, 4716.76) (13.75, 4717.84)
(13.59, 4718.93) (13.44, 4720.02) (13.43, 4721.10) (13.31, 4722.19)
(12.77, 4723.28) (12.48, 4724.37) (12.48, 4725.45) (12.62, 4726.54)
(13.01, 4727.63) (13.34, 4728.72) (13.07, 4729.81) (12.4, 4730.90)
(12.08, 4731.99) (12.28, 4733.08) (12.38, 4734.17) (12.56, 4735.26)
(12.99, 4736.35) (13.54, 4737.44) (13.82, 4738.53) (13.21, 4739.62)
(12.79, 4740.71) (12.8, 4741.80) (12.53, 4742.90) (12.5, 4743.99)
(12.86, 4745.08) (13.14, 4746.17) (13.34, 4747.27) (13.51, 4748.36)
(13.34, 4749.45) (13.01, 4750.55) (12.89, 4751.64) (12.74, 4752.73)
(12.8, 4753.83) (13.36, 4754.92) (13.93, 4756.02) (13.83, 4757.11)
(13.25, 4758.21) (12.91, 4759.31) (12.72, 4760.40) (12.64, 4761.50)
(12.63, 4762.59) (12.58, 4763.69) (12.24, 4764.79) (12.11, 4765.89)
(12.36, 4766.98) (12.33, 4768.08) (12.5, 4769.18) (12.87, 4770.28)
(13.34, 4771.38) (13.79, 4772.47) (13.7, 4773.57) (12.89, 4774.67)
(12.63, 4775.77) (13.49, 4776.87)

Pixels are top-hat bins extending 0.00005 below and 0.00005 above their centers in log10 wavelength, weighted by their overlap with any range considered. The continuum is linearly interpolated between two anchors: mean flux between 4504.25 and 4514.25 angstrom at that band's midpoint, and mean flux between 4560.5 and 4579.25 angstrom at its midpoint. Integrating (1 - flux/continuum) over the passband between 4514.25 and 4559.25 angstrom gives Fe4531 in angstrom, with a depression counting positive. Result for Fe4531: 2.9 angstrom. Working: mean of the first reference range 13.5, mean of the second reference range 12.7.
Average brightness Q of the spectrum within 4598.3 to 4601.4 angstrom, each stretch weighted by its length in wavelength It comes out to 12.8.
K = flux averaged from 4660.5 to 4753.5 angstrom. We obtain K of 12.7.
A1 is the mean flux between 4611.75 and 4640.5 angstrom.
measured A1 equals 13.7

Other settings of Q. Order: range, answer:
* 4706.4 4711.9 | 11.9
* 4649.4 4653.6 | 13.9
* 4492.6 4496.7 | 11.7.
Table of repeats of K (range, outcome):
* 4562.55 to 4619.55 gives 12.9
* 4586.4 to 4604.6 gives 12.9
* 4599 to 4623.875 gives 13.7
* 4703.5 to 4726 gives 12.6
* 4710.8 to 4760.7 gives 13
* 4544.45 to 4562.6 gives 12.6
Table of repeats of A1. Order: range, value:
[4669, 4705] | 12.6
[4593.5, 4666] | 13.3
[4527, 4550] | 12.3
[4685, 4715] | 12.3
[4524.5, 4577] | 12.4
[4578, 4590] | 12.3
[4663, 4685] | 12.7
